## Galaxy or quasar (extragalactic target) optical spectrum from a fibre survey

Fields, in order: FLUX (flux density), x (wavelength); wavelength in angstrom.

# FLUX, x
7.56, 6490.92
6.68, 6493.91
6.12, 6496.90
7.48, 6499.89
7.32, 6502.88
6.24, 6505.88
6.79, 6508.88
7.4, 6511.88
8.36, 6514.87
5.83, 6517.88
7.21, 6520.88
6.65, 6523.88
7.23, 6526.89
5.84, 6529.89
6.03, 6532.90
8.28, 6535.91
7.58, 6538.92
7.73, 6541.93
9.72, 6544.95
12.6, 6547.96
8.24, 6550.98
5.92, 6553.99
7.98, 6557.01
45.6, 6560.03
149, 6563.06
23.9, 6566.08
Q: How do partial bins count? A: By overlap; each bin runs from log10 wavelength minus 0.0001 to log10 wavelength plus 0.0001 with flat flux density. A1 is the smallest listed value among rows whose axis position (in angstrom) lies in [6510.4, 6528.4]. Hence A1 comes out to 5.83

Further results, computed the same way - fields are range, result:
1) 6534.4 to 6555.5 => 5.92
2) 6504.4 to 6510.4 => 6.24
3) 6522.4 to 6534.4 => 5.84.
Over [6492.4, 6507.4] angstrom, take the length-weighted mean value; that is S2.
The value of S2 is 6.77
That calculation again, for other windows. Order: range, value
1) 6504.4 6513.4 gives 6.82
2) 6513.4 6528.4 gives 7.05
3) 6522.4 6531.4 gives 6.57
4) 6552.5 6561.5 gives 19.8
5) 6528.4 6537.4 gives 6.71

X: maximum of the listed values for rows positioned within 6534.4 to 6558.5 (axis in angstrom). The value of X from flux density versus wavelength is 12.6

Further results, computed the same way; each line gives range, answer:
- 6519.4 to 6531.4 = 7.23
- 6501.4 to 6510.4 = 7.32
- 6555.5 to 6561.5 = 45.6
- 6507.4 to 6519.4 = 8.36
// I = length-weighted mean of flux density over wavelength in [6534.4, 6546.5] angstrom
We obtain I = 8.34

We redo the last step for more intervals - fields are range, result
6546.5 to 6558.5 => 8.67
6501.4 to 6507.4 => 6.77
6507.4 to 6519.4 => 7.1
